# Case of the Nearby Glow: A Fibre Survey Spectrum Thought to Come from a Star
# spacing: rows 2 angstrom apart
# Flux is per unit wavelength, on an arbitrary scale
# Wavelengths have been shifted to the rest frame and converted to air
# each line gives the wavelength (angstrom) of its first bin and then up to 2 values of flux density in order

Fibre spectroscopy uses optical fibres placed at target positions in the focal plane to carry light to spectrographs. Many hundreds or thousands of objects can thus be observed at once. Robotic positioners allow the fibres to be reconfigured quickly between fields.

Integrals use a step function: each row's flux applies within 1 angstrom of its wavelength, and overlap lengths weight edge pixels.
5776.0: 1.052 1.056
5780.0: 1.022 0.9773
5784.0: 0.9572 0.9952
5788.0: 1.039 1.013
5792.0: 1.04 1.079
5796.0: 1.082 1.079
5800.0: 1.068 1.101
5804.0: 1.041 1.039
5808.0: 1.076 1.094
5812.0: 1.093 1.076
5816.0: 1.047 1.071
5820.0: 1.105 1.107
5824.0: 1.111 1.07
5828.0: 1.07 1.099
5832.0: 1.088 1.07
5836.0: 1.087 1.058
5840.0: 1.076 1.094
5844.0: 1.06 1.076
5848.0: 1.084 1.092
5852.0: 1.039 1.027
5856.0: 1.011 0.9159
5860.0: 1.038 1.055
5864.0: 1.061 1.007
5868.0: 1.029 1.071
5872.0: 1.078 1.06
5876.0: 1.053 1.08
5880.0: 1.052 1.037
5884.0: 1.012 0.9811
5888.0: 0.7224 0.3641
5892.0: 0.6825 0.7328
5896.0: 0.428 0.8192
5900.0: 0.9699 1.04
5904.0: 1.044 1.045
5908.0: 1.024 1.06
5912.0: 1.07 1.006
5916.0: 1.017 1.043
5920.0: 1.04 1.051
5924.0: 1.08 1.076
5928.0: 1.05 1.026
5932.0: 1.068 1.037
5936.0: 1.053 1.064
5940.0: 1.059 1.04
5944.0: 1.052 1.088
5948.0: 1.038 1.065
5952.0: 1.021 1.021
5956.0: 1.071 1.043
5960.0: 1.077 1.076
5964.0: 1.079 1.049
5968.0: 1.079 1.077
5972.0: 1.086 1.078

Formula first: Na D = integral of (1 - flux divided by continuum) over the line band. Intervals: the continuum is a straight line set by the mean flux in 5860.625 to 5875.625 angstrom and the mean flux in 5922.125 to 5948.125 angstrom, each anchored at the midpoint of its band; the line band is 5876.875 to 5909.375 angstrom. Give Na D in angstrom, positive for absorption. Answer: 5.3 angstrom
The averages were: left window 1.05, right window 1.06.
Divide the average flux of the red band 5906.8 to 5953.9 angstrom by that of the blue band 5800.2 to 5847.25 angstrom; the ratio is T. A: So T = 1.0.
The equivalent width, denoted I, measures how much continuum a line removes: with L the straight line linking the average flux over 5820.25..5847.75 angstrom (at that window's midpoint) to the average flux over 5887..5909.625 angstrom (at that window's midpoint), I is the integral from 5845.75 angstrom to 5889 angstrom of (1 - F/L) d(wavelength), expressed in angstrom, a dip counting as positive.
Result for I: -3.9 angstrom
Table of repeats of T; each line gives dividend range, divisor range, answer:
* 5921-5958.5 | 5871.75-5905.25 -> 1.19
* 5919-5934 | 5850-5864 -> 1.03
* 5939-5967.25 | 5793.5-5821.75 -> 0.98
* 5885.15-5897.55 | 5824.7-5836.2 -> 0.61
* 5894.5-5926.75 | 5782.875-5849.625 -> 0.92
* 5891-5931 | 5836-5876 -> 0.92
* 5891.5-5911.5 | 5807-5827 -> 0.82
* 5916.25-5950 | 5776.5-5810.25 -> 1.01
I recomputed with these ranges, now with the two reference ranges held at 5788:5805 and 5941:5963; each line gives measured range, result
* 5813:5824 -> -0.2 angstrom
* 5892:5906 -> 2.8 angstrom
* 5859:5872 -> 0.1 angstrom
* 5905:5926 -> 0.2 angstrom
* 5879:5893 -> 2.9 angstrom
